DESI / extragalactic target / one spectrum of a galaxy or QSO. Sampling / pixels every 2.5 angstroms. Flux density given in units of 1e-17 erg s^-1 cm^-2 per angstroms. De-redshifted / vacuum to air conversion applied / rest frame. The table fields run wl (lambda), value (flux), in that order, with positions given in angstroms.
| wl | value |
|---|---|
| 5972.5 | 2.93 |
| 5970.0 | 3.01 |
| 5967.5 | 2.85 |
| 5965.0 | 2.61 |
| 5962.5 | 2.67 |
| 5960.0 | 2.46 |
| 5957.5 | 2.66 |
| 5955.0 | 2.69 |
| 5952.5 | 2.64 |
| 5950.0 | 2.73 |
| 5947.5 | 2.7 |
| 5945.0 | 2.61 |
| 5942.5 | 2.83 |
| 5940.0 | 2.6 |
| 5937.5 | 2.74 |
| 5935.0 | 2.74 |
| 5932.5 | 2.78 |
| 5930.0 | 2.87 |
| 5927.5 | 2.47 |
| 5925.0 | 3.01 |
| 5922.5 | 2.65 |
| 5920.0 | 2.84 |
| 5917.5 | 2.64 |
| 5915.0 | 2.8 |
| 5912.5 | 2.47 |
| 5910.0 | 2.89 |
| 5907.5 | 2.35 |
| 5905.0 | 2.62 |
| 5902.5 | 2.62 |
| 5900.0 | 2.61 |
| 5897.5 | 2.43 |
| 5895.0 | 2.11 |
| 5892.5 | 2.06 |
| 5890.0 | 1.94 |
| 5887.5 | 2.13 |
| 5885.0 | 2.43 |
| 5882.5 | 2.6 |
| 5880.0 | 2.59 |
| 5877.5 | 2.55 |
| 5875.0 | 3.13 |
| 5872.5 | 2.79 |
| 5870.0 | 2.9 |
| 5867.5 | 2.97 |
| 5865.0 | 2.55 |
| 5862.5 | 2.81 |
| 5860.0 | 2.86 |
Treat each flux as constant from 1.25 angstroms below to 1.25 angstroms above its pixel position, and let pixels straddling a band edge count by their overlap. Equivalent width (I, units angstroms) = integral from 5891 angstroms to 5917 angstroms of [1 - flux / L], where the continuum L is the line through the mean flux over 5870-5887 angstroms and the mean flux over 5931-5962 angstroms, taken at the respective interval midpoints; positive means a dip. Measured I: 1.8 angstroms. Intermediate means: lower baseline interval 2.67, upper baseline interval 2.68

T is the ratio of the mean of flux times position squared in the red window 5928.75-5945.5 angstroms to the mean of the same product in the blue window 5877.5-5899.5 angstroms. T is 1.2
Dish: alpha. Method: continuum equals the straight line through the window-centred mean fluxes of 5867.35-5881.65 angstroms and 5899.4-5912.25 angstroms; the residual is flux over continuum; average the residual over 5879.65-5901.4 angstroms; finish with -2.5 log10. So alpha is 0.169 mag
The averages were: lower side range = 2.8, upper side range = 2.61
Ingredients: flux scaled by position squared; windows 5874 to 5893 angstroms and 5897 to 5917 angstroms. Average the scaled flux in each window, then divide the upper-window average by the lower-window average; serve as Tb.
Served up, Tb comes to 1.08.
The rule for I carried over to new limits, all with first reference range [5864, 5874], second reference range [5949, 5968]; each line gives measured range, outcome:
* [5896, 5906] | 0.7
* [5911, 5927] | 0.0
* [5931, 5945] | -0.2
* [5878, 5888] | 1.2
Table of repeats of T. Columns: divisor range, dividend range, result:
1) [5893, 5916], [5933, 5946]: 1.09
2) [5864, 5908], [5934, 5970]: 1.09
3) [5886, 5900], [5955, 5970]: 1.26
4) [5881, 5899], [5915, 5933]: 1.24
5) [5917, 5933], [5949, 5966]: 0.97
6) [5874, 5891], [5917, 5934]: 1.13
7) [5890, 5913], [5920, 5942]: 1.14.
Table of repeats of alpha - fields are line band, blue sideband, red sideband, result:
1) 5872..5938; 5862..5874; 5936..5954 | 0.07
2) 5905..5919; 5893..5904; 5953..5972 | -0.06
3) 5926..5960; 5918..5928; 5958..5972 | 0.02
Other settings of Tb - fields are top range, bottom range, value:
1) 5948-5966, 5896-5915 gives 1.04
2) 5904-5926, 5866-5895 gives 1.08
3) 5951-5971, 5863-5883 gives 1.00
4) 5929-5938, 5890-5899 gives 1.30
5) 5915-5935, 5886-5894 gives 1.35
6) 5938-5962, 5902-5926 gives 1.00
